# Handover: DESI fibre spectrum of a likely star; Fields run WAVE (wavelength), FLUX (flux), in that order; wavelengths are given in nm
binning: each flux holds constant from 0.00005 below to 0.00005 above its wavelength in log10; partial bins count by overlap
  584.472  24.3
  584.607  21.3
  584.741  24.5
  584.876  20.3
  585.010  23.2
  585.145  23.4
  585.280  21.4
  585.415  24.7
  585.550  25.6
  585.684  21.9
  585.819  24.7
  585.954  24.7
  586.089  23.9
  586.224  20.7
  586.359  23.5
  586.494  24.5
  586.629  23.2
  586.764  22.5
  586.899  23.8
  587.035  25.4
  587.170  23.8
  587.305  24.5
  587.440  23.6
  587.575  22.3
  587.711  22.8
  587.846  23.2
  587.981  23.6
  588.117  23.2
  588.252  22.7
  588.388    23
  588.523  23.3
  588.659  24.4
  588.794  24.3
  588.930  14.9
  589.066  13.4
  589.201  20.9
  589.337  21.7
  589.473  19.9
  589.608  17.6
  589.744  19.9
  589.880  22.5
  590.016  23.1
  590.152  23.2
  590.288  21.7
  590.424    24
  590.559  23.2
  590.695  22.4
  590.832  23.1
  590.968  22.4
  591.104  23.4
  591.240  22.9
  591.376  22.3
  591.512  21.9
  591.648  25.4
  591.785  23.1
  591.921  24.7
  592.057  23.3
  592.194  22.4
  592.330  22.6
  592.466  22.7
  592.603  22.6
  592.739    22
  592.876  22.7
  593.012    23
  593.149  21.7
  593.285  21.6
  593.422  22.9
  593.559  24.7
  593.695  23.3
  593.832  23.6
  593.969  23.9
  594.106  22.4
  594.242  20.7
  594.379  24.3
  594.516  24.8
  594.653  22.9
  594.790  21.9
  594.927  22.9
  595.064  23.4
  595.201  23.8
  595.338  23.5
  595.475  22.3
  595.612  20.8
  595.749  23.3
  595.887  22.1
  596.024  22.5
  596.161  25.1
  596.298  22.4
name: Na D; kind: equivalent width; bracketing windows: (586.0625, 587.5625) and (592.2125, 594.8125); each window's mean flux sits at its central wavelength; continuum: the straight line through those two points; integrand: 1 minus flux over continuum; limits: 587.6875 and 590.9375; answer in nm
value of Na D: 0.22 nm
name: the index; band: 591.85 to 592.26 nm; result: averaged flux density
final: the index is 23.5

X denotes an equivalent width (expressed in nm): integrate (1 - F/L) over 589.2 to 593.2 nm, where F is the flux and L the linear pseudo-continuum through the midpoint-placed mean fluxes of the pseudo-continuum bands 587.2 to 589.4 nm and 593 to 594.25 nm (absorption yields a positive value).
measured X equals 0.009 nm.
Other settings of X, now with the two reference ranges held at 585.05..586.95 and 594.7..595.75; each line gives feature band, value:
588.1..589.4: 0.12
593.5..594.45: -0.02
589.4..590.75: 0.08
